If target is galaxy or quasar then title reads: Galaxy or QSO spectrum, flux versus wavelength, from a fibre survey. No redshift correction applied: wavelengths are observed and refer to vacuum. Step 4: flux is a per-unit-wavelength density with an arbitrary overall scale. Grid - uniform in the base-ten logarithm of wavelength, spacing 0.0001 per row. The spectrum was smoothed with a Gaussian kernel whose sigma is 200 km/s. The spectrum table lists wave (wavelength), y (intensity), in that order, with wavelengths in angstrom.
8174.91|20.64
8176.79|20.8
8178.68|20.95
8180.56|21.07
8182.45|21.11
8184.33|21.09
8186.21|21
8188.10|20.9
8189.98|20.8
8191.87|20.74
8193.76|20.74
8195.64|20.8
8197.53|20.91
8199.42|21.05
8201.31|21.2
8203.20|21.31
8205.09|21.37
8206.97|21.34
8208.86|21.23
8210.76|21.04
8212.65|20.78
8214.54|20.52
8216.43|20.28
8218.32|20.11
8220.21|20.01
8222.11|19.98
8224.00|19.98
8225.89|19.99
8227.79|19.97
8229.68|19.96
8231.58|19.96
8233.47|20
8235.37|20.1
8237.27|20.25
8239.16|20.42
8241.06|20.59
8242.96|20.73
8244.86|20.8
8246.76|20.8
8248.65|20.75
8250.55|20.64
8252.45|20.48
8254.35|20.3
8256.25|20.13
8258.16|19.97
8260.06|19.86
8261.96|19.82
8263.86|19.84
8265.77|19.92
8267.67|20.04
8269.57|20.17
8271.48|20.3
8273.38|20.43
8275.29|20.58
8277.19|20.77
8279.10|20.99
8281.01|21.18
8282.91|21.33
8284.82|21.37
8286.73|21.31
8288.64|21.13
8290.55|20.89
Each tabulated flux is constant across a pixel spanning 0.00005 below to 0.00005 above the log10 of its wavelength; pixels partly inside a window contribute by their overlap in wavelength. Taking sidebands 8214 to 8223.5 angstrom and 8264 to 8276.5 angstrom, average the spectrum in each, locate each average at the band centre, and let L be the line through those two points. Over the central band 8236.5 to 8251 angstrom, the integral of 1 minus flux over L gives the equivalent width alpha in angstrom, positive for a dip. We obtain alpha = -0.3 angstrom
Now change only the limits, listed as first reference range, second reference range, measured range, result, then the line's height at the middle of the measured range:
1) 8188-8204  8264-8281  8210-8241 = 0.8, 20.7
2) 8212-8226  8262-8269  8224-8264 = -0.4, 20.1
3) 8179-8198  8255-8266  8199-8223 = -0.2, 20.6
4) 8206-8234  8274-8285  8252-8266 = 0.5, 20.8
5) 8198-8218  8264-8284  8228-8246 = 0.4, 20.8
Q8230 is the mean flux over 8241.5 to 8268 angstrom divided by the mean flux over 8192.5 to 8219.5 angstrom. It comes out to 1.0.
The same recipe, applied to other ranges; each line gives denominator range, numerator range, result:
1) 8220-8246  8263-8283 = 1.01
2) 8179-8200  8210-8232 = 0.97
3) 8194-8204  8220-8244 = 0.96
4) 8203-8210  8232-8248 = 0.96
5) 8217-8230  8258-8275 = 1.00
